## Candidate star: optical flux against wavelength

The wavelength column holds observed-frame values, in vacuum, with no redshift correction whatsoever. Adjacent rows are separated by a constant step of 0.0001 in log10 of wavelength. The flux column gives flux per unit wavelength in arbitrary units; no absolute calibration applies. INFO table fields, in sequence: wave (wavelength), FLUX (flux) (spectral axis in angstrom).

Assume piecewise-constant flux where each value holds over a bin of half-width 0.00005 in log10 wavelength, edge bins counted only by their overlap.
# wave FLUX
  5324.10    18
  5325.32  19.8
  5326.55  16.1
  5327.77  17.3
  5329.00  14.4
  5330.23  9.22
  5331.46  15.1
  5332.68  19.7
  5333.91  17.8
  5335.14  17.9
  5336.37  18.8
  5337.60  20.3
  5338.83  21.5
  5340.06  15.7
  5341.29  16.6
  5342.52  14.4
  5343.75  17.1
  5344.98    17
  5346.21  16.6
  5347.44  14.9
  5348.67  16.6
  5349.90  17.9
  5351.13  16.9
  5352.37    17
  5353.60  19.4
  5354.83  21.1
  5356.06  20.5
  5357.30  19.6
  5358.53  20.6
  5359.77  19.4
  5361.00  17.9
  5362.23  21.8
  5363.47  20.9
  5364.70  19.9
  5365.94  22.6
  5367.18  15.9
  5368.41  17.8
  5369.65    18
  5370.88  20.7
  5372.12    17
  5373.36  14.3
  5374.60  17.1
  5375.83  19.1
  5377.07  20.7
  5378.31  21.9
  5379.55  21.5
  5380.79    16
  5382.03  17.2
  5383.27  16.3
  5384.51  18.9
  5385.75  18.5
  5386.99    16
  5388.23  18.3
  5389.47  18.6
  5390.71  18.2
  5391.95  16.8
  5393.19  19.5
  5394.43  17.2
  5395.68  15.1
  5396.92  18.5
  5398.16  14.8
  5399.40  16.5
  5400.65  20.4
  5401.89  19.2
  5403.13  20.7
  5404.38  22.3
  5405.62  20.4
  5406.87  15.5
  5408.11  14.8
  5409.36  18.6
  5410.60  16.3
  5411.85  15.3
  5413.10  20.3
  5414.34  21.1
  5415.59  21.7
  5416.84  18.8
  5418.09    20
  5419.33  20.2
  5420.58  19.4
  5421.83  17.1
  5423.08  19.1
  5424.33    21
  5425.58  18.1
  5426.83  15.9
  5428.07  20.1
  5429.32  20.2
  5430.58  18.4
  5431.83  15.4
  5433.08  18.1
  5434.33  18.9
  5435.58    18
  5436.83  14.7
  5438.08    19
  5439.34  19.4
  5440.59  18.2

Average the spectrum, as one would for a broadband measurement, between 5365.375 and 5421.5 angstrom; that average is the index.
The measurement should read 18.4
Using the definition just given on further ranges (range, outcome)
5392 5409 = 18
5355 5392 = 18.8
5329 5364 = 17.9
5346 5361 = 18.4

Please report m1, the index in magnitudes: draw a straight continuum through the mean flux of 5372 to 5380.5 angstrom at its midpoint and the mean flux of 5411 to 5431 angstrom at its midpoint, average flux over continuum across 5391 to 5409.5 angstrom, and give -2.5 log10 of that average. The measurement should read 0.06 mag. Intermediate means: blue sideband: 18.8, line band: 18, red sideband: 19.1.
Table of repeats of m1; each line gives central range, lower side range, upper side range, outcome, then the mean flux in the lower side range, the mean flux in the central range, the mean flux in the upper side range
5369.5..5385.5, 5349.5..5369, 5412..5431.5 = 0.055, 19.3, 18.4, 19.3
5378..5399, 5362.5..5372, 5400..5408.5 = 0.086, 19.4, 17.8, 19.2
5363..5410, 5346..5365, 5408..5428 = 0.029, 18.9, 18.3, 18.7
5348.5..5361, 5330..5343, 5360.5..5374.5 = -0.047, 17.3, 18.9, 18.7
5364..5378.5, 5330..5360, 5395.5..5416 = -0.039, 17.8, 18.7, 18.4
